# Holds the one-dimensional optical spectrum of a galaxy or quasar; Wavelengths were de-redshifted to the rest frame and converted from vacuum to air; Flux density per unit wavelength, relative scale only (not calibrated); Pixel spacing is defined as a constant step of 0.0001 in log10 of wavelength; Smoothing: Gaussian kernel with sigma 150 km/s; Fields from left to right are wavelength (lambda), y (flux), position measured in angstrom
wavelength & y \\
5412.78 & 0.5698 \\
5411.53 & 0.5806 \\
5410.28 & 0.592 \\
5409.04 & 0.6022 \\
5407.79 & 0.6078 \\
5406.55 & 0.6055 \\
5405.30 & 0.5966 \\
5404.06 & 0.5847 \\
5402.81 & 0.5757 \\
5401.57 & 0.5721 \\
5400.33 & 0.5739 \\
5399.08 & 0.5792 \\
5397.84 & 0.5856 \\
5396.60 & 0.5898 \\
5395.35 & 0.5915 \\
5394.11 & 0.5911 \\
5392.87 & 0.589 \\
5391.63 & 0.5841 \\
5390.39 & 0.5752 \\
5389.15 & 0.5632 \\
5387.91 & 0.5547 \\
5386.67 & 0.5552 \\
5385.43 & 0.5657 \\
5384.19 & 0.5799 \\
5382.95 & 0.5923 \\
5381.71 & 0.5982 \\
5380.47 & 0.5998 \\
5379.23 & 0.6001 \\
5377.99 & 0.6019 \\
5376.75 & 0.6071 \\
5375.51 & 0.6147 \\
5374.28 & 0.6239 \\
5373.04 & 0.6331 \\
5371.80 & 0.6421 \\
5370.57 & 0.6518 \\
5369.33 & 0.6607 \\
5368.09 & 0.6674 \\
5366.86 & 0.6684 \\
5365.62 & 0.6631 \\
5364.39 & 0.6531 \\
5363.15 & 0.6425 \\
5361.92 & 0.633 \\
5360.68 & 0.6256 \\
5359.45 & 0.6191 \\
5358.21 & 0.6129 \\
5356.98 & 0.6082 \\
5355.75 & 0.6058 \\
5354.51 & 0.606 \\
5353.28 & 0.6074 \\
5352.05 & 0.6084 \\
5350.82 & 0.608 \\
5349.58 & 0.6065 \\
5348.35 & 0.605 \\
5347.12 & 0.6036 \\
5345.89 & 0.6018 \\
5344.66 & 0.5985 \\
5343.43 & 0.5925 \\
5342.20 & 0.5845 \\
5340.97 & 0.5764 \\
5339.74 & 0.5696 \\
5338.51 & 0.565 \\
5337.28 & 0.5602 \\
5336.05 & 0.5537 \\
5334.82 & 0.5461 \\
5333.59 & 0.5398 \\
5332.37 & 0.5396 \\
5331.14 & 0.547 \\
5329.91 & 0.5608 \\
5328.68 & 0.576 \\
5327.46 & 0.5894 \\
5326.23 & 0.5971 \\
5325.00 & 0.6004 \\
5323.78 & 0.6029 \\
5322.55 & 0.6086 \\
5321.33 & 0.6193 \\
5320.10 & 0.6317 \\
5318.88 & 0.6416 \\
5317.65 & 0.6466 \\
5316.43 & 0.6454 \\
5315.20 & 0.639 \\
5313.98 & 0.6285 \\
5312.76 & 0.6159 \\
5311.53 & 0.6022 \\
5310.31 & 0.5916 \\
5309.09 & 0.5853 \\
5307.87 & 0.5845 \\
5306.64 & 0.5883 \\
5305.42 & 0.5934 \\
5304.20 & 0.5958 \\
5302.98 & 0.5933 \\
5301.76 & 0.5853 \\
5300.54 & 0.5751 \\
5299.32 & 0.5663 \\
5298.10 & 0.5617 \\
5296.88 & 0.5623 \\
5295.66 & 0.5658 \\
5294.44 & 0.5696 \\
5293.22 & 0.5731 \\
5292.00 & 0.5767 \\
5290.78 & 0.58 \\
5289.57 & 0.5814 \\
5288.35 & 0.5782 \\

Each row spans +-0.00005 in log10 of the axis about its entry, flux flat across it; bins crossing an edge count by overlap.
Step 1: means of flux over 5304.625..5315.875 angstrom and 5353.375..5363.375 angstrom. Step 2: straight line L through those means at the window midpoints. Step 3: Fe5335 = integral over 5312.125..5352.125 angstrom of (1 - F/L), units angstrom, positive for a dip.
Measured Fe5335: 1.0 angstrom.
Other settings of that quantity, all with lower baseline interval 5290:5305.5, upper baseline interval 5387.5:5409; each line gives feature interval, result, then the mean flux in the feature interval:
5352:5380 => -2.3 angstrom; 0.629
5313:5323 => -0.9 angstrom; 0.633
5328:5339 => 0.5 angstrom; 0.554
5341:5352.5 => -0.4 angstrom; 0.6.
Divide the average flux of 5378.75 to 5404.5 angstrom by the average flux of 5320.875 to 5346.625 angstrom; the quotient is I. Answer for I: 1.01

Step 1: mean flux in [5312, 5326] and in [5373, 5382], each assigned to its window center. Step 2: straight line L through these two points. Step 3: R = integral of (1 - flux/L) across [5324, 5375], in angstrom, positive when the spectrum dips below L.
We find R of 1.0 angstrom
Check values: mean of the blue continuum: 0.624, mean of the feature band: 0.604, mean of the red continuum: 0.609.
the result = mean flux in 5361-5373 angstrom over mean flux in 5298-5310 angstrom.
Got 1.12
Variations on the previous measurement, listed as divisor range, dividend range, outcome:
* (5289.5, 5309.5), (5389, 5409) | 1.01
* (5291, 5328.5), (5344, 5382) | 1.04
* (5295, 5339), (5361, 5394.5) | 1.04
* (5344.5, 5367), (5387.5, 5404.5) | 0.94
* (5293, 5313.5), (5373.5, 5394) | 1.01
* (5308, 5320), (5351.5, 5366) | 1.00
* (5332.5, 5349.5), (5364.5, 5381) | 1.10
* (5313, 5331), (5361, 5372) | 1.07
